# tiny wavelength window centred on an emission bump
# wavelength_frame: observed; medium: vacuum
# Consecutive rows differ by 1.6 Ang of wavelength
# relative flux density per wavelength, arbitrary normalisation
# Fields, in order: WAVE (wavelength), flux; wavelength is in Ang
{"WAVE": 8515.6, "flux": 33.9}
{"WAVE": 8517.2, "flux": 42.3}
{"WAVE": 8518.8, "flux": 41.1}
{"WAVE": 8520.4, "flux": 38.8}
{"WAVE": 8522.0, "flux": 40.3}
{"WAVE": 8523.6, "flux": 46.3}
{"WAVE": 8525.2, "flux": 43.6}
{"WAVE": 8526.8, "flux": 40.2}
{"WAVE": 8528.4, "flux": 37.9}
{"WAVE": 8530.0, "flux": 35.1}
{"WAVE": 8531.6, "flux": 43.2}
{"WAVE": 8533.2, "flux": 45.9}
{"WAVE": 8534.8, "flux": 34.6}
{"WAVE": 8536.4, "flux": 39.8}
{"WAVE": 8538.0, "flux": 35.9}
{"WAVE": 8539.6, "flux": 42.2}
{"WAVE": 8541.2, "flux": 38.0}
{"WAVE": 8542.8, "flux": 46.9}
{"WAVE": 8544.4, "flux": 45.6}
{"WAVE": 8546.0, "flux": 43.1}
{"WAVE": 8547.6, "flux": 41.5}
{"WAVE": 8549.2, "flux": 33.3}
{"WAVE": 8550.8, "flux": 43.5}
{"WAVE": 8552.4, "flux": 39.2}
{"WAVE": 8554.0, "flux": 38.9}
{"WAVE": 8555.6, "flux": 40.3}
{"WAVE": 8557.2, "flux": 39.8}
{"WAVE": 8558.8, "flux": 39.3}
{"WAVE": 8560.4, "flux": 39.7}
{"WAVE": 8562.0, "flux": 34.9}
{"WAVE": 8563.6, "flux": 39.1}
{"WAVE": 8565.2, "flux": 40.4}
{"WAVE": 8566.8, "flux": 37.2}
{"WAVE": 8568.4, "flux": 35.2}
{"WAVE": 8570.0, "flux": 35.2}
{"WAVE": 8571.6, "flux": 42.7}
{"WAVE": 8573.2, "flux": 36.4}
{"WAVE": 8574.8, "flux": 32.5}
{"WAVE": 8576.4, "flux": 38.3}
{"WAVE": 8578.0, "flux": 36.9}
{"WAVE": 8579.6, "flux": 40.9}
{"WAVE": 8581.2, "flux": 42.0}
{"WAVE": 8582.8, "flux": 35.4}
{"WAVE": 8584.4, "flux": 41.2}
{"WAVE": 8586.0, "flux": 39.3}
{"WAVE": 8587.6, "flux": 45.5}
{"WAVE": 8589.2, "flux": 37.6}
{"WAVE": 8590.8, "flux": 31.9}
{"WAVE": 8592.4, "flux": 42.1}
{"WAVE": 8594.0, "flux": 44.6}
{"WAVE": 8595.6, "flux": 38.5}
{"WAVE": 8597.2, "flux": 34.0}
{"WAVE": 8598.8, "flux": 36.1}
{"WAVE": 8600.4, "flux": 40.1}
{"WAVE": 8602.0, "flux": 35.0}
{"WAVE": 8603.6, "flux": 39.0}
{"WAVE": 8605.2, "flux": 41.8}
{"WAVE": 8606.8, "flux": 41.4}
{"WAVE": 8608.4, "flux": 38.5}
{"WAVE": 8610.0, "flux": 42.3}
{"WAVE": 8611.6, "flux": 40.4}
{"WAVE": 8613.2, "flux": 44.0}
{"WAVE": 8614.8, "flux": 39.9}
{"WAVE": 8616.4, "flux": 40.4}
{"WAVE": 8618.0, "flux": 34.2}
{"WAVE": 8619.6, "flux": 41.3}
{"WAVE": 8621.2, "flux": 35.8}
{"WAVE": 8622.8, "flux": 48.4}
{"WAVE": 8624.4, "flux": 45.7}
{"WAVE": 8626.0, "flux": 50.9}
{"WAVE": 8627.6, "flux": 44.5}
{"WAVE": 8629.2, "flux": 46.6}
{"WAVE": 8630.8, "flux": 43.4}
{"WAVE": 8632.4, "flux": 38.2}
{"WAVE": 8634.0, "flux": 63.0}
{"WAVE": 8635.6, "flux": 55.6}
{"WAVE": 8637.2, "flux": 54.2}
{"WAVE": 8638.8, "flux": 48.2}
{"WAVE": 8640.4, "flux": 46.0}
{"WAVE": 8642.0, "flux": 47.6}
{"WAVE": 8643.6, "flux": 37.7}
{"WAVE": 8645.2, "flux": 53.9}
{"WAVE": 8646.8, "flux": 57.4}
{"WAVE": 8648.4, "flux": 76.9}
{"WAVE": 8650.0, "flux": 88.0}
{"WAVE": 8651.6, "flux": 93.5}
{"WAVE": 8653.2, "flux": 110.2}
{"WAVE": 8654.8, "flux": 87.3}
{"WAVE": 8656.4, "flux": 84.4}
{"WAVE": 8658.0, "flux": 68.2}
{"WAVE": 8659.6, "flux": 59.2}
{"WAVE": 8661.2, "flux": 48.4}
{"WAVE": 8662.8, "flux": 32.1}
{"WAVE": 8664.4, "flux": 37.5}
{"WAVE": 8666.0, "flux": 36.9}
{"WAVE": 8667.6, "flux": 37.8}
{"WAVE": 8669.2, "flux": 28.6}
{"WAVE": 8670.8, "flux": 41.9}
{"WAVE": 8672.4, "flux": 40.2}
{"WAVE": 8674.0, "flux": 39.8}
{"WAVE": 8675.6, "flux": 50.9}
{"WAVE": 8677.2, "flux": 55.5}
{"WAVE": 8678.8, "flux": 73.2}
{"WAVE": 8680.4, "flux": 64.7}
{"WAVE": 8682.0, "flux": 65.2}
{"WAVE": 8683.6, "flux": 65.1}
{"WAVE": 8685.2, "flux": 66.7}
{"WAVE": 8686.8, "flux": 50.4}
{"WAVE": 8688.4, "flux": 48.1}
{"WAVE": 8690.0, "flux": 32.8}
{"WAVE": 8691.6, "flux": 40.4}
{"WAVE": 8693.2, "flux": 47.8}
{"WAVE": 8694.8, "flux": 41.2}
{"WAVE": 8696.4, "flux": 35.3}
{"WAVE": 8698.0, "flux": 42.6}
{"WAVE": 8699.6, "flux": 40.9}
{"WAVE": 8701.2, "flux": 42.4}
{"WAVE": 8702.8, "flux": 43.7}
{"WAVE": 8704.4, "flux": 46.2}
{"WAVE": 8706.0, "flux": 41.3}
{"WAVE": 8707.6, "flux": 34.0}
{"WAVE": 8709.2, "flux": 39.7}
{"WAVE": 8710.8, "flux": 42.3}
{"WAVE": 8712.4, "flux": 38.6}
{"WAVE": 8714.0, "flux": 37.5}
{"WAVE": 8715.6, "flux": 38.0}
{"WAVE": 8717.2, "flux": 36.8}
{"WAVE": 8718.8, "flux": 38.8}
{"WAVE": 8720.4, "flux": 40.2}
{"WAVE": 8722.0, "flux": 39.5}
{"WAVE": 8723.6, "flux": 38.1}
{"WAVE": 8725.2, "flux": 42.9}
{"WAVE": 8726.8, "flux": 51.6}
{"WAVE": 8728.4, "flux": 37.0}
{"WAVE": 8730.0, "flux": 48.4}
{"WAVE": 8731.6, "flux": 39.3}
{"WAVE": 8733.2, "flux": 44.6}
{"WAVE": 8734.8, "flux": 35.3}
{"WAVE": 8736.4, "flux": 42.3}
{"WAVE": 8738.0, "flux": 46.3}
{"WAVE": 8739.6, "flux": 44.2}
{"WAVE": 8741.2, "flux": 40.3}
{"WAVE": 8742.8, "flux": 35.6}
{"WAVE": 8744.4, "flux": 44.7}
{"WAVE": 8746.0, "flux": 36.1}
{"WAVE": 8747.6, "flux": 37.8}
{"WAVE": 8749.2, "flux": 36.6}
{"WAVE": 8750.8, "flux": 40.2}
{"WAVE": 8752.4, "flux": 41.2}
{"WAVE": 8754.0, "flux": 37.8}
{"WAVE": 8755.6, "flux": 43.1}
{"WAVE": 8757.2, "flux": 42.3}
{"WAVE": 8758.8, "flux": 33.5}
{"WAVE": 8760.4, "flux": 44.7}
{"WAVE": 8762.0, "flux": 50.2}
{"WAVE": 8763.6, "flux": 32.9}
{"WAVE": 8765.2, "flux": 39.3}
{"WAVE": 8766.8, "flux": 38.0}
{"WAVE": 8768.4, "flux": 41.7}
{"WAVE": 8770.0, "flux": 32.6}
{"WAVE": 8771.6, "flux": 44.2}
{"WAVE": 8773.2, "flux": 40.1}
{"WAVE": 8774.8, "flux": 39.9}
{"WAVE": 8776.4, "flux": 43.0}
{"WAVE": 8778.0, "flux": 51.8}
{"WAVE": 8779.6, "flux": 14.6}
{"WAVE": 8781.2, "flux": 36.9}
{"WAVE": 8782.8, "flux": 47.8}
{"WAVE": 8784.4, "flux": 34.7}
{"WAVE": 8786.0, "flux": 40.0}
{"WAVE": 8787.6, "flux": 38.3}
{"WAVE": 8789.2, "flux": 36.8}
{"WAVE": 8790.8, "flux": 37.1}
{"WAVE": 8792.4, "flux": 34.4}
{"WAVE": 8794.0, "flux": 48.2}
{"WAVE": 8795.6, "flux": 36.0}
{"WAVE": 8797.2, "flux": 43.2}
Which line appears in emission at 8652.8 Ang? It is Halpha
